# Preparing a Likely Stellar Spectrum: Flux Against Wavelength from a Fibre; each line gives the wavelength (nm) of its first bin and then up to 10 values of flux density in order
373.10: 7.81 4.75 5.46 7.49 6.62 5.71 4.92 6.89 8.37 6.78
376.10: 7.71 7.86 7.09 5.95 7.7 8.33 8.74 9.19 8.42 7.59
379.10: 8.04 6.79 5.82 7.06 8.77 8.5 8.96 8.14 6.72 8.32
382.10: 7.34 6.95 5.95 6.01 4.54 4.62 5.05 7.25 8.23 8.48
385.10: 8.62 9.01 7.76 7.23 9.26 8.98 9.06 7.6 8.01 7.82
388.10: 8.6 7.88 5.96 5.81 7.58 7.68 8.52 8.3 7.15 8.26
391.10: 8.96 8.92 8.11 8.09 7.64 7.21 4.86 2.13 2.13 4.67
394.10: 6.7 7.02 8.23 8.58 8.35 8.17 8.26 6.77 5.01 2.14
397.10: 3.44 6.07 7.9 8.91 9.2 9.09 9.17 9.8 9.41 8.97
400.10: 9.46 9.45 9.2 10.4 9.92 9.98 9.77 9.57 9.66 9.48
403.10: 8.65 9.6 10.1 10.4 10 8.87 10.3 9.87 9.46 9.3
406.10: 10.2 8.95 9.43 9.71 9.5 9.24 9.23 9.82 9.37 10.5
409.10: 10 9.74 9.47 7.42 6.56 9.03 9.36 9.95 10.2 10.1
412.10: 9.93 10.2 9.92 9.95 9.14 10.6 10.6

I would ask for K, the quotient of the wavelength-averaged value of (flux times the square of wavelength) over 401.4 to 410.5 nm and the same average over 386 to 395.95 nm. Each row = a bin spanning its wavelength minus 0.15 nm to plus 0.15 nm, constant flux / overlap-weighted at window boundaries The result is 1.4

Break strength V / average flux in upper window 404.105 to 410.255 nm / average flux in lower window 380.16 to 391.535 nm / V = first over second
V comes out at 1.24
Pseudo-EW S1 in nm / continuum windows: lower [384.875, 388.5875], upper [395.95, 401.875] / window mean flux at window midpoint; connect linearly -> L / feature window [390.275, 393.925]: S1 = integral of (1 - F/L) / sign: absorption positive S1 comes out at 0.744 nm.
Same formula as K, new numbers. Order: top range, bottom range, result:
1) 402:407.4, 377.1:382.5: 1.39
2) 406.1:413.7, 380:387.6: 1.43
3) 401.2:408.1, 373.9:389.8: 1.45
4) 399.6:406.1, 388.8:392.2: 1.30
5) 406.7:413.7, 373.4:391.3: 1.47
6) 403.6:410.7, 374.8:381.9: 1.43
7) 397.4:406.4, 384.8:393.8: 1.35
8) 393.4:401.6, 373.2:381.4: 1.17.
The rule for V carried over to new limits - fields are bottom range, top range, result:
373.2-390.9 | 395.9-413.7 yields 1.23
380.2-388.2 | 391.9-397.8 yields 0.81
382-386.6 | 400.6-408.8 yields 1.35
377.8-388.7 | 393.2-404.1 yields 1.06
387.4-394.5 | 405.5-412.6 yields 1.35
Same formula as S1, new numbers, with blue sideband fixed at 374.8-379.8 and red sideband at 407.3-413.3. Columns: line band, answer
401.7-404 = -0.153 nm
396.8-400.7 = 0.259 nm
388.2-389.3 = 0.185 nm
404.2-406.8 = -0.119 nm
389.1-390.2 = 0.045 nm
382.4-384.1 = 0.517 nm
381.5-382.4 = 0.029 nm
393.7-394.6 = 0.229 nm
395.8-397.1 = 0.516 nm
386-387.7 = -0.084 nm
